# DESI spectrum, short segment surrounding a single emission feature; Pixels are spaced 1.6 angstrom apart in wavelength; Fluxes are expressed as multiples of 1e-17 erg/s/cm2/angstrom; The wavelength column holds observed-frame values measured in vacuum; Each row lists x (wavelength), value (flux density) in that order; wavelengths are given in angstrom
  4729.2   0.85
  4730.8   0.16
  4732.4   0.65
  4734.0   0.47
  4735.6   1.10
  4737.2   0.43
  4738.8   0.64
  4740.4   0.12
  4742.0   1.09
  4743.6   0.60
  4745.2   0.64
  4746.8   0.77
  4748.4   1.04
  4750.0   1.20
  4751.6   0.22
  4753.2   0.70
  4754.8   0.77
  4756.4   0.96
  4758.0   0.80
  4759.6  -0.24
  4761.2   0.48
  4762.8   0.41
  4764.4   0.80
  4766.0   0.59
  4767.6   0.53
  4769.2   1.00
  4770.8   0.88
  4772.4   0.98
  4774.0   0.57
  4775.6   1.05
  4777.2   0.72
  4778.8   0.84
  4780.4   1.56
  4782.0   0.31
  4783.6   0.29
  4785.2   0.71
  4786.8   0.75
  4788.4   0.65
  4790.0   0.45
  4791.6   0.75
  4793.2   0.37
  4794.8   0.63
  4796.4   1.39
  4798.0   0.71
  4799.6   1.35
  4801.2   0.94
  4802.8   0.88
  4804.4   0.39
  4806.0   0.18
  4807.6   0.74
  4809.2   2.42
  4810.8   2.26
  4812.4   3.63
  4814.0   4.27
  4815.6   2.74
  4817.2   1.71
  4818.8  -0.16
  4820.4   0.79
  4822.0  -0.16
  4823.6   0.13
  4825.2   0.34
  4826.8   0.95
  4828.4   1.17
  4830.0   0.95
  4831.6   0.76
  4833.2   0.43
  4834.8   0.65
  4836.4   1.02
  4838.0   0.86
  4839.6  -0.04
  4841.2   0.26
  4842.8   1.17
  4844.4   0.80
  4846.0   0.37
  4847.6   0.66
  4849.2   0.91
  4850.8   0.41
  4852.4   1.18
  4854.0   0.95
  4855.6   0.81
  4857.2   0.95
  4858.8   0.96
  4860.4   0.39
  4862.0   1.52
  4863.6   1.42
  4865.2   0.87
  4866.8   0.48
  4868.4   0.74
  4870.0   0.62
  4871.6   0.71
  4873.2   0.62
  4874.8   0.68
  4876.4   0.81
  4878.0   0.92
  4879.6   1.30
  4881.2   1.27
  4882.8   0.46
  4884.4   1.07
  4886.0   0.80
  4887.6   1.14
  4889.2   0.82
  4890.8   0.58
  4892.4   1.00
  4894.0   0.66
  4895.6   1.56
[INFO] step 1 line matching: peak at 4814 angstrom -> [O II] 3727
